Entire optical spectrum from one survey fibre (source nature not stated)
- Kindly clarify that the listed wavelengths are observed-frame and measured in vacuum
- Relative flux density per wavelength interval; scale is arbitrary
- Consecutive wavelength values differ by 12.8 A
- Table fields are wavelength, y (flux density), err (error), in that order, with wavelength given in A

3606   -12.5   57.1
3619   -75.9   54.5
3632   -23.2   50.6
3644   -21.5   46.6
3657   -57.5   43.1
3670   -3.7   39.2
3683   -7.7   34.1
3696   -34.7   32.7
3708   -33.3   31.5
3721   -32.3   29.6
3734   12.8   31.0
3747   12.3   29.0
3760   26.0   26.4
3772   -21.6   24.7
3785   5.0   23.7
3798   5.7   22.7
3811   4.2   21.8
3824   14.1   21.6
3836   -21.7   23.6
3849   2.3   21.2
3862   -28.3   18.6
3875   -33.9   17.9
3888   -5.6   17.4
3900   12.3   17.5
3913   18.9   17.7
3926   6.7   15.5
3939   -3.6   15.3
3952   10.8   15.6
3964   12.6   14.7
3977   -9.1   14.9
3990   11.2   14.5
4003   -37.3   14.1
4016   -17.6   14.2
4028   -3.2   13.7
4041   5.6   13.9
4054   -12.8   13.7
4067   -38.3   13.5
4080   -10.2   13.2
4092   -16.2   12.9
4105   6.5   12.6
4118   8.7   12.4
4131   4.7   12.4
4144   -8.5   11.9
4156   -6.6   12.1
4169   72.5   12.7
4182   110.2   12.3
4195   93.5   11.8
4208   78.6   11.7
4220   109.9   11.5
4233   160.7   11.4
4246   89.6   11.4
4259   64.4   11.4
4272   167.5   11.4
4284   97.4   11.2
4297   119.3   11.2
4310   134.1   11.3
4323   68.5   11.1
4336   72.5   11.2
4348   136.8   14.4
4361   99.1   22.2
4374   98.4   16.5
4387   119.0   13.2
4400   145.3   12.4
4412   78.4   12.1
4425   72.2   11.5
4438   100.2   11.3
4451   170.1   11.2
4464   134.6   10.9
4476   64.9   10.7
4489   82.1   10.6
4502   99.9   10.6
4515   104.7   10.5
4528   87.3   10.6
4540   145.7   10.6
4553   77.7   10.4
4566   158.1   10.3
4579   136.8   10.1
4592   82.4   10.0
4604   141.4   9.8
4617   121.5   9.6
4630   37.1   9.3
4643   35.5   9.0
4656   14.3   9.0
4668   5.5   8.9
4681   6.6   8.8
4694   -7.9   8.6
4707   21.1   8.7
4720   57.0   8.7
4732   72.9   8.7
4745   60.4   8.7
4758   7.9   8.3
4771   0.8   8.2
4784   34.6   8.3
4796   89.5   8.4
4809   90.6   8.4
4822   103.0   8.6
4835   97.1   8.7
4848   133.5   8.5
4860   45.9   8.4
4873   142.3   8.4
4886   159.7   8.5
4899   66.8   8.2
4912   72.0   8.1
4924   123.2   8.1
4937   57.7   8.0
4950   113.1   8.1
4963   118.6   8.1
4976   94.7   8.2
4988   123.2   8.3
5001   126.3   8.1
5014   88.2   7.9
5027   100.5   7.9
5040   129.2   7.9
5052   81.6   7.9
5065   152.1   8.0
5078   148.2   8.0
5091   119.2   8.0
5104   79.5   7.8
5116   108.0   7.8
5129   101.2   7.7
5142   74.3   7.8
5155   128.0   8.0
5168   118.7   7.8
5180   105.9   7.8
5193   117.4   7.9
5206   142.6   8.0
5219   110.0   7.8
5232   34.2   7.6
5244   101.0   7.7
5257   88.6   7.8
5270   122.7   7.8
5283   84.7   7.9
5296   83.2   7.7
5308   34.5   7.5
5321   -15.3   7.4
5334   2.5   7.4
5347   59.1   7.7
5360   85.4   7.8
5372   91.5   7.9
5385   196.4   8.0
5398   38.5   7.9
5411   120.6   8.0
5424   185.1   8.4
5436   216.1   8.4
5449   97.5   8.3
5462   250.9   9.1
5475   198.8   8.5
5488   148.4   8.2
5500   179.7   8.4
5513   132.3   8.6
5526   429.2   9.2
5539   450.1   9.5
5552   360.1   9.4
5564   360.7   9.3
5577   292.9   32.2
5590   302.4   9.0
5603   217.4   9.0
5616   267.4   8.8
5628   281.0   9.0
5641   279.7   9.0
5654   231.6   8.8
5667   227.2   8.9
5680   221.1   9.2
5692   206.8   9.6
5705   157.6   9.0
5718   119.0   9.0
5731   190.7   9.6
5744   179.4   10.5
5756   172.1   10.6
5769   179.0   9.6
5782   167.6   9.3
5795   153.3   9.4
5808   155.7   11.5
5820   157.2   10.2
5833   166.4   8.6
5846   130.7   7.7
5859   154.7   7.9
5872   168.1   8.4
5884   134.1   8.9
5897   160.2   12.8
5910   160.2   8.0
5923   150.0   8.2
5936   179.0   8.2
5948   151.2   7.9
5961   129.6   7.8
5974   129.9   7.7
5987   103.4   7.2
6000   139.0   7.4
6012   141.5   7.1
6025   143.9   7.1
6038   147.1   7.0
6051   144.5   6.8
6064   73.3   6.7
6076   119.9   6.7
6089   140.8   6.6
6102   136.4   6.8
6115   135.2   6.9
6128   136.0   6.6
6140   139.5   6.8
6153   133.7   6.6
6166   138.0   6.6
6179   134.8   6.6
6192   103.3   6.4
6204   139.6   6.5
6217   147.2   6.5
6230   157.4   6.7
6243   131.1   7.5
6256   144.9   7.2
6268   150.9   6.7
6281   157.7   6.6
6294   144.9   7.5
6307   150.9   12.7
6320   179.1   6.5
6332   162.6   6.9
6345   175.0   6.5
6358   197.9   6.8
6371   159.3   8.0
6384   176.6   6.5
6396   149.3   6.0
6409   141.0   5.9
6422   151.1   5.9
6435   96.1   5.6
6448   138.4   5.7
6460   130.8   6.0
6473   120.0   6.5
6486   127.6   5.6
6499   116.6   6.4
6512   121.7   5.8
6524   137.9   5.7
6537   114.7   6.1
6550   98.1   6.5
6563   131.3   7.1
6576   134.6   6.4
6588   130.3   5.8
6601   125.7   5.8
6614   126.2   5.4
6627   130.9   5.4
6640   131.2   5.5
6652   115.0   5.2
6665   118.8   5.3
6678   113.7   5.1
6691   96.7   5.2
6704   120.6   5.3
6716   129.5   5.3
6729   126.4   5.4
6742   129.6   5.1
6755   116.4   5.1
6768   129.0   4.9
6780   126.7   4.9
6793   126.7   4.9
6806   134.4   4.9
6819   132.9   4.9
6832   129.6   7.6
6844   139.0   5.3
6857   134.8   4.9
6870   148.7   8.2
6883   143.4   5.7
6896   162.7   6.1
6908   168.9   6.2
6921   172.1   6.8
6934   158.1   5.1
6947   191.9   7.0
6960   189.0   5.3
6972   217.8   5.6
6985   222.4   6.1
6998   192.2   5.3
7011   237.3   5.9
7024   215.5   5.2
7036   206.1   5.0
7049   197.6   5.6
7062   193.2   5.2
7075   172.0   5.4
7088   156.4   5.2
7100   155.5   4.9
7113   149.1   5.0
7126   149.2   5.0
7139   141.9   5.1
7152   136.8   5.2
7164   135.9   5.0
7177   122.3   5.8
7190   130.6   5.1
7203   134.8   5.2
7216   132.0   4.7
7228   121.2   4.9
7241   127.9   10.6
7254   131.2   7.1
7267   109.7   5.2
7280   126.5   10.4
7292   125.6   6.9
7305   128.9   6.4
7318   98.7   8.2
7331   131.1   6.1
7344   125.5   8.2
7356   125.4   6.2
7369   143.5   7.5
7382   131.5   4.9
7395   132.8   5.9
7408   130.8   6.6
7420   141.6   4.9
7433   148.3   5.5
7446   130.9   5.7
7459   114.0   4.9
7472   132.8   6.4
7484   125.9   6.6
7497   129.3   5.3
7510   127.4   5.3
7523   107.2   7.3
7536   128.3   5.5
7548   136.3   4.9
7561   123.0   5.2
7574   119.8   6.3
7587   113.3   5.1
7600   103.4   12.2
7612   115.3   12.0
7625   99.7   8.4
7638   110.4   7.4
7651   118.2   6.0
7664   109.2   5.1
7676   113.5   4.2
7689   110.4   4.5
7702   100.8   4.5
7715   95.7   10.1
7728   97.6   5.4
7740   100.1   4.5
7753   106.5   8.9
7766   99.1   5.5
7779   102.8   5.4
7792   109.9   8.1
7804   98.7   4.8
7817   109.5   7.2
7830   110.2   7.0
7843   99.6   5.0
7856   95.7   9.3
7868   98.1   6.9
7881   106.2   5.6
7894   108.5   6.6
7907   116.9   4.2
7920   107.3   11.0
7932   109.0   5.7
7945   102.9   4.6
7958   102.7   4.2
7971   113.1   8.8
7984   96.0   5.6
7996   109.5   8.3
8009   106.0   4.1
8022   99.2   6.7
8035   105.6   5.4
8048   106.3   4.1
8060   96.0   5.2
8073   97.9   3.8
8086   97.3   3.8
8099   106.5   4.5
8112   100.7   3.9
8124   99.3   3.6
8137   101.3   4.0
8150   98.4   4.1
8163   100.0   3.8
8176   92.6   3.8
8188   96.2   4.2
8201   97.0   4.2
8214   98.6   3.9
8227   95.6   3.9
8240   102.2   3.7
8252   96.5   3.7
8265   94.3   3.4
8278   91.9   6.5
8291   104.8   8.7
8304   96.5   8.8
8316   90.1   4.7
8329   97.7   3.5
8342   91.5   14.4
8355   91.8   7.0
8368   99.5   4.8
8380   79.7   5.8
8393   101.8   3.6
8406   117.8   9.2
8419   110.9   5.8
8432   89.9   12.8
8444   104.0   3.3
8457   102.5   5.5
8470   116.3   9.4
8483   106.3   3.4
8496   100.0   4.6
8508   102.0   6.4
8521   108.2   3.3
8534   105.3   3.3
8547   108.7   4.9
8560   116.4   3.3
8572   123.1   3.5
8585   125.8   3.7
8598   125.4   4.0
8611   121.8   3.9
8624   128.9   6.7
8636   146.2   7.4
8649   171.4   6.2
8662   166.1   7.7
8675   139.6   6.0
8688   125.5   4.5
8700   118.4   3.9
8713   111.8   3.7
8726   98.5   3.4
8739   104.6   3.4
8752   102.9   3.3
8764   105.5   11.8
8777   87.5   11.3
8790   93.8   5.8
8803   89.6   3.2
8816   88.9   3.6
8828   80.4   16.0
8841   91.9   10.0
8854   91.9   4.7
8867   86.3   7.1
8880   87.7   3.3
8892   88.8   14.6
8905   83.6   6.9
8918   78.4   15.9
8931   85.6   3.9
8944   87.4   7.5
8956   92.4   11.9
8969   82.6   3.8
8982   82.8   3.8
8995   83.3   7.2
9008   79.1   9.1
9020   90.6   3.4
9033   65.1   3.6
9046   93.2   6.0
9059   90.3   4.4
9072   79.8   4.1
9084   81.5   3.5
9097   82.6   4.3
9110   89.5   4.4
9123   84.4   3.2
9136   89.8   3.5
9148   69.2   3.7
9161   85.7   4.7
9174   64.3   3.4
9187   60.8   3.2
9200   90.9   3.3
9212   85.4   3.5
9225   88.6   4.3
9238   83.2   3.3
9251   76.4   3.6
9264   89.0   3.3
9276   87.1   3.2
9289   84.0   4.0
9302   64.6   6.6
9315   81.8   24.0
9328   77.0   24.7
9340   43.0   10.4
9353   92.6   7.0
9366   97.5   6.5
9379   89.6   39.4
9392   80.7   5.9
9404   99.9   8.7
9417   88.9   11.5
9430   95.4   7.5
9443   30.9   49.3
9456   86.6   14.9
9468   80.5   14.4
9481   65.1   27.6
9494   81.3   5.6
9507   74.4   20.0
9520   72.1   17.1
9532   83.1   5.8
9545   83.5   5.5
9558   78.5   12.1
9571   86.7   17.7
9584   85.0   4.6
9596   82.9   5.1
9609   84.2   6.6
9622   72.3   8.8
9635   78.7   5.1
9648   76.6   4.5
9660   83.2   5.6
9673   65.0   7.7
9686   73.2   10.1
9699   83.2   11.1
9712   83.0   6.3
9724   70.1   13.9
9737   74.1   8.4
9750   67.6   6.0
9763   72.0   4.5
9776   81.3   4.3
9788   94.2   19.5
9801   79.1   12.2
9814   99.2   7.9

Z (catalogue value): 3.54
